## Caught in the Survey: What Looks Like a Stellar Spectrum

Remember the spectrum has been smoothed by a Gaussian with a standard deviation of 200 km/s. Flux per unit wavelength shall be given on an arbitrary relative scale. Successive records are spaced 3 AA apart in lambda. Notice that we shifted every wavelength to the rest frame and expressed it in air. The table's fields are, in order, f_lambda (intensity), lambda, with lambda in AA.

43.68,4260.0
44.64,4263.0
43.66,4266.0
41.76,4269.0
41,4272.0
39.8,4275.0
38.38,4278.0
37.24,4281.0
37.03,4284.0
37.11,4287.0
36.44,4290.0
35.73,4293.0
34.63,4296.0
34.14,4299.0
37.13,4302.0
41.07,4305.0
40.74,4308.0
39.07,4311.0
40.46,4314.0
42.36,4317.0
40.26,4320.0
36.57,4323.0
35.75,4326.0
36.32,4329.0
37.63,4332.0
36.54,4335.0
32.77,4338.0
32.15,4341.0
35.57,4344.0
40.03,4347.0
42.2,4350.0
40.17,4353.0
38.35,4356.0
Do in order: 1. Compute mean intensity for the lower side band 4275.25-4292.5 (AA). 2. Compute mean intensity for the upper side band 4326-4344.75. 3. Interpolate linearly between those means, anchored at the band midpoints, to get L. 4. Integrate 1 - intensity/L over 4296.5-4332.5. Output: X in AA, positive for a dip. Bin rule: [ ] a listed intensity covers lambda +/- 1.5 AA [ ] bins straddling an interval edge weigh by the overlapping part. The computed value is -2.3 AA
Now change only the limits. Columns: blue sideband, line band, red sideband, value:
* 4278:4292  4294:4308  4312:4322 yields 0.6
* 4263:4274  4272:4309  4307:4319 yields 3.5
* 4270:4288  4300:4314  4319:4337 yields -0.7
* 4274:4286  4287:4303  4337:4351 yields 0.8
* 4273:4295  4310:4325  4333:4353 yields -1.0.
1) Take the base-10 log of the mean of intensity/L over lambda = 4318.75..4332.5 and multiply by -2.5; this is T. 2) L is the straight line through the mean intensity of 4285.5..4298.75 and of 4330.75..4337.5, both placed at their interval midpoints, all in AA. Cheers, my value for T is -0.03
